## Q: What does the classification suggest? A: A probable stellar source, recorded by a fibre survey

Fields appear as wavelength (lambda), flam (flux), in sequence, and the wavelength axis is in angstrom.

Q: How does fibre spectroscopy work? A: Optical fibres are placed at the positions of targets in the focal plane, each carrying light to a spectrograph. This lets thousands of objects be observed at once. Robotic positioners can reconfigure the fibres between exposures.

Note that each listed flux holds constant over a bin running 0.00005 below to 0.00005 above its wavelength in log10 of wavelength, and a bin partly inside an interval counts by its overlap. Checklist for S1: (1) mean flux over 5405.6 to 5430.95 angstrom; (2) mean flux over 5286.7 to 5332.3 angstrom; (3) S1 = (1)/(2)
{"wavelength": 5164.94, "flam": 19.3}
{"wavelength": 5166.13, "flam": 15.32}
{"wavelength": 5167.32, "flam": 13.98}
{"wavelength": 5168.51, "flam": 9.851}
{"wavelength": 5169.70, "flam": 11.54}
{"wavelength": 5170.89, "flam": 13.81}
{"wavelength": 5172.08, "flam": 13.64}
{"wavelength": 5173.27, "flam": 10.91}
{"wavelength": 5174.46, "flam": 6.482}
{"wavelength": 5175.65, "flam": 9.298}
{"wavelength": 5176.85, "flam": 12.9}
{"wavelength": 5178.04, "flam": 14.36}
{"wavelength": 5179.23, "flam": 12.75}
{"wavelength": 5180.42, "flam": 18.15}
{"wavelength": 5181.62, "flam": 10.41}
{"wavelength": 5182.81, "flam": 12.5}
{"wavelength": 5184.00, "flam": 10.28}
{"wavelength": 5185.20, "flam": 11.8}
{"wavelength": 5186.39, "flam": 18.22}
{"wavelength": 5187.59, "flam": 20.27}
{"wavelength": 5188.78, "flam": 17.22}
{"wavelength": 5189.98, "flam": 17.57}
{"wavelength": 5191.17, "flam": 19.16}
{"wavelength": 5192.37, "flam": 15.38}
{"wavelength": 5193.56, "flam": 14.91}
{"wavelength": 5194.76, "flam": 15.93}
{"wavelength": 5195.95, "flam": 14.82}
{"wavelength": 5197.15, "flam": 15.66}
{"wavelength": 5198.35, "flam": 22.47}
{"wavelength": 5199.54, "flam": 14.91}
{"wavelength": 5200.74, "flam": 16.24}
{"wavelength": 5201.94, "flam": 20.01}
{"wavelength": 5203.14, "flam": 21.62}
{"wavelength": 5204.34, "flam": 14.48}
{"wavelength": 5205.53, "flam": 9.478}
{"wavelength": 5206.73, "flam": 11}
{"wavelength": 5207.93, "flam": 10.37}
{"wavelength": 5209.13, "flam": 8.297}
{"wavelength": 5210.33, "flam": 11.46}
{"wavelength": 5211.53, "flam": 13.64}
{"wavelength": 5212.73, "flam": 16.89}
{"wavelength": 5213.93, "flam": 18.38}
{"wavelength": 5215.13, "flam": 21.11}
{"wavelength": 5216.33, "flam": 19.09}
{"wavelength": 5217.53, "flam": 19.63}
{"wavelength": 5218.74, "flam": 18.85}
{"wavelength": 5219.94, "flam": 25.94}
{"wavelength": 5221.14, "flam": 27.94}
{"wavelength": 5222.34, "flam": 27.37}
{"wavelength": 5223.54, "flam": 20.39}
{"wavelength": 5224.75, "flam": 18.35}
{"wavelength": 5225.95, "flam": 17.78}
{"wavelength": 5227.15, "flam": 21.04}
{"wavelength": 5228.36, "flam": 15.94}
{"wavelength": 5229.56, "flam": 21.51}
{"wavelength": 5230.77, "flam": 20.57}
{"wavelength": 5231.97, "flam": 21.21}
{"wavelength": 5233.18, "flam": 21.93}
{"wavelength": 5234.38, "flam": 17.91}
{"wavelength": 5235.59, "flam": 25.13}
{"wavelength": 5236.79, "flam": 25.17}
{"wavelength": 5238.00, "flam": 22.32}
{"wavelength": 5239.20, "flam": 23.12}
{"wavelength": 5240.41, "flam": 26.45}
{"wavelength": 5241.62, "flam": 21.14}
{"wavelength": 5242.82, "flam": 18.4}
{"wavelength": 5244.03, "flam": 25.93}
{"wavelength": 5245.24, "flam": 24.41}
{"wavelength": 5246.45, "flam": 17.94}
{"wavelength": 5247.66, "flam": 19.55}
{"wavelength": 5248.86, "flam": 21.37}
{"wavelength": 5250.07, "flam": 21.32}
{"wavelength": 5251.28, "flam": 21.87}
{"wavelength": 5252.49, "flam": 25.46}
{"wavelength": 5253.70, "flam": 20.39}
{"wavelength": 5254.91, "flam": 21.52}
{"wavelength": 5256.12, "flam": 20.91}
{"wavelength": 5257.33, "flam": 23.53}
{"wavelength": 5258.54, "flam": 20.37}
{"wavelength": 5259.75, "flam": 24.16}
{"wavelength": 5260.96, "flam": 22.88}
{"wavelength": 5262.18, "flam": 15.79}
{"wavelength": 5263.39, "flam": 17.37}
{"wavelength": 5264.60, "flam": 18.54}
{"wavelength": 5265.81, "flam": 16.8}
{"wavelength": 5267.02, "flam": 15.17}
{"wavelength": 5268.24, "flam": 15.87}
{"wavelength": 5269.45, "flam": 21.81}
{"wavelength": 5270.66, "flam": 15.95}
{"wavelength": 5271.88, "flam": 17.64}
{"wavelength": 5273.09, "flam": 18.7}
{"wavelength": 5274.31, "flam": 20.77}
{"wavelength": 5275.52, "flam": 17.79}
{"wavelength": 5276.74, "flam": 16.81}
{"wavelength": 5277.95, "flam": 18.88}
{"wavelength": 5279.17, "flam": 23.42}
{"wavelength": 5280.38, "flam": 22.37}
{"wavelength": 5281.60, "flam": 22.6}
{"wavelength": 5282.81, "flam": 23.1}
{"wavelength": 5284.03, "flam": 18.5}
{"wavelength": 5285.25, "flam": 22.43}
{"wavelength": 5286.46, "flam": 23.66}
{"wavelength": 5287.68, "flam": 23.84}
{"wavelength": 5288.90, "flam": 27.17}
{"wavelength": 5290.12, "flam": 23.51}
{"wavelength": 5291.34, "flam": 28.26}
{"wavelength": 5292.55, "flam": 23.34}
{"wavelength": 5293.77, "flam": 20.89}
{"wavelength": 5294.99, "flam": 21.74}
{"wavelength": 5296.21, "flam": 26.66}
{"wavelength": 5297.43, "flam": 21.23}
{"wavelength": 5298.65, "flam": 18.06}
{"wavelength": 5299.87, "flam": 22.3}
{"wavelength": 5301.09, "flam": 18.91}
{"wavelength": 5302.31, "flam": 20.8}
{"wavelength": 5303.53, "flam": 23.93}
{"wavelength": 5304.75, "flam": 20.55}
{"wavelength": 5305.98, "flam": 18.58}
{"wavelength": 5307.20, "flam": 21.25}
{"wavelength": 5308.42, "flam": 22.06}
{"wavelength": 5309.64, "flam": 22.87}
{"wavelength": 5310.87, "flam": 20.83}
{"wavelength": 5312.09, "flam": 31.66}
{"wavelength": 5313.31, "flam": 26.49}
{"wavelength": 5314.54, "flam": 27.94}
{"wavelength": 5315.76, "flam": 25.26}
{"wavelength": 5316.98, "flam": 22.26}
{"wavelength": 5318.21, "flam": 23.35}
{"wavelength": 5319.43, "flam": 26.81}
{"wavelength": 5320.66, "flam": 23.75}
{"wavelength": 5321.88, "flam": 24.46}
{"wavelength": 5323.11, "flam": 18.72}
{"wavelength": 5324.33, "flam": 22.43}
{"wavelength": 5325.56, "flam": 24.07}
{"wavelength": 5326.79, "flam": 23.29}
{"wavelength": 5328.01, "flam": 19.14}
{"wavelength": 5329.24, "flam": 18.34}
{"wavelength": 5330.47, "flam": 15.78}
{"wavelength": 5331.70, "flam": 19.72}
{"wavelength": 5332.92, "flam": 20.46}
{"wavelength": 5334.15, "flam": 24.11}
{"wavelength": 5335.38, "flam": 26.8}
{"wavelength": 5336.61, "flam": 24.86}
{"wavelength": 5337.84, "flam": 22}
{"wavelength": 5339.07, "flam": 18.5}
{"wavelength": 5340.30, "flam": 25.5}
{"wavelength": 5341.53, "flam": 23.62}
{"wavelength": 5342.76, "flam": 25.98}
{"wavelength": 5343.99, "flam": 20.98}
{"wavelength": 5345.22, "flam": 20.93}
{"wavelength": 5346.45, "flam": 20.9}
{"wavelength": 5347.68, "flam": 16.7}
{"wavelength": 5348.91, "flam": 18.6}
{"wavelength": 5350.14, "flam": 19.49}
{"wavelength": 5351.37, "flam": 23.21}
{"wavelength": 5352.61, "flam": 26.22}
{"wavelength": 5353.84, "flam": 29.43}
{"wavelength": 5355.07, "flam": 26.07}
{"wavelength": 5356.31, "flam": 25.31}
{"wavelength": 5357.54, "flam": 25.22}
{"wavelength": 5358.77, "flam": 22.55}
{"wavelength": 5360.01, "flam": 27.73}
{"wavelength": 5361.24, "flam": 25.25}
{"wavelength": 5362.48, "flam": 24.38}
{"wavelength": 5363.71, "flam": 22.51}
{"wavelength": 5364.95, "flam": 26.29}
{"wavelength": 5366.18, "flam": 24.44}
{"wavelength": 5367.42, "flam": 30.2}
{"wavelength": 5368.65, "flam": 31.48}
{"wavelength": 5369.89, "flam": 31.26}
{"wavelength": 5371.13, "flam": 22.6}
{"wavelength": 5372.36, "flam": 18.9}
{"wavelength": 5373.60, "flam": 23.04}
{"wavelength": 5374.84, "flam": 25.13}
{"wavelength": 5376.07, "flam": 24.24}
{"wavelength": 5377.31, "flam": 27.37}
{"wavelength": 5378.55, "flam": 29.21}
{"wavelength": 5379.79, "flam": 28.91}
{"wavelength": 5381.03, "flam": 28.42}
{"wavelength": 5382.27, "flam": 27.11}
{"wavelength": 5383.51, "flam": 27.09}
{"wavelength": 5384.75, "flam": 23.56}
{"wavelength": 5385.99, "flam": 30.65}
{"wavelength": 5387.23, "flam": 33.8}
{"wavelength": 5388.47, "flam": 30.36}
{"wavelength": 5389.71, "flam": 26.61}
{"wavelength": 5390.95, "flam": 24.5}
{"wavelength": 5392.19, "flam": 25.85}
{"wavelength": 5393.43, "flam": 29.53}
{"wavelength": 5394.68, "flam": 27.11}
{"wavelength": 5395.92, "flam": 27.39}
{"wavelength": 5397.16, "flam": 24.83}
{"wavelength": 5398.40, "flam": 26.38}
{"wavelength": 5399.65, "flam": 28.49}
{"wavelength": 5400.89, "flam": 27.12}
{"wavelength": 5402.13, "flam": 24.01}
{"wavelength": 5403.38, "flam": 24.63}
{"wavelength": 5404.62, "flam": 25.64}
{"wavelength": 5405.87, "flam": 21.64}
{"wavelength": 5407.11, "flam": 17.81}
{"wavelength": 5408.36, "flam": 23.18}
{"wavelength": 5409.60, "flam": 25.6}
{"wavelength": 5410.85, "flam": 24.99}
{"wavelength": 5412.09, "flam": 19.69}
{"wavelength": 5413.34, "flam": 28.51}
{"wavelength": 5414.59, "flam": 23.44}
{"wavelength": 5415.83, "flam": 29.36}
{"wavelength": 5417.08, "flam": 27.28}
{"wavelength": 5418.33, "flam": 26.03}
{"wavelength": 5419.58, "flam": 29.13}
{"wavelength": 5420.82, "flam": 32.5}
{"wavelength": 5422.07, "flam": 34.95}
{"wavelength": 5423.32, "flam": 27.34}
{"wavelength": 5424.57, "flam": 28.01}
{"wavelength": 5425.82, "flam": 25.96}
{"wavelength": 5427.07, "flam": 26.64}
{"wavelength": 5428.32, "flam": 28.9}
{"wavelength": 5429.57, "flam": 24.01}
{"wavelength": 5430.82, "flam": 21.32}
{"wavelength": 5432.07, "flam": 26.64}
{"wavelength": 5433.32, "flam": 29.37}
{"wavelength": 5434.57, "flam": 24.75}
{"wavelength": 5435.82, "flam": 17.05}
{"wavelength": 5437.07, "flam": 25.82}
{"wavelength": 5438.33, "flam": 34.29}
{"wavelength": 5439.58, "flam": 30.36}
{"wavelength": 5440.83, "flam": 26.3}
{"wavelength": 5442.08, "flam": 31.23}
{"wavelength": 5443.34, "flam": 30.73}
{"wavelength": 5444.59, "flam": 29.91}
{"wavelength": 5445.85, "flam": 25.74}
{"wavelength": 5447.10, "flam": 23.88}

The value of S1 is 1.15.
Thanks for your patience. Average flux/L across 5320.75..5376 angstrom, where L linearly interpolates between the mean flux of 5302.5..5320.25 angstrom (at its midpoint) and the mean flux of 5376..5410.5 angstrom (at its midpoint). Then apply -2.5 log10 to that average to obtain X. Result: 0.07 mag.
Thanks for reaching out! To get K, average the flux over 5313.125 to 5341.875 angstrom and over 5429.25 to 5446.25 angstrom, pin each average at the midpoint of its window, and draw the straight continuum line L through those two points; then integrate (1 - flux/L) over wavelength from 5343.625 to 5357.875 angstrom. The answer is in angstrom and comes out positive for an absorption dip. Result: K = 0.6 angstrom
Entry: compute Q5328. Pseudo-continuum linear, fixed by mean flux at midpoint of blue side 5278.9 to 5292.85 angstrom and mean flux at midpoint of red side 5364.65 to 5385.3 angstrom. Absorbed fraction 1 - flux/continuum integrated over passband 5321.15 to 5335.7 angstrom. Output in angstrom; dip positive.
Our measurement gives 2.1 angstrom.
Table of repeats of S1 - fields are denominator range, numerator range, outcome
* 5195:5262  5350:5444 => 1.34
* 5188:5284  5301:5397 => 1.26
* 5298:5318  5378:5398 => 1.22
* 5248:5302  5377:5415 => 1.25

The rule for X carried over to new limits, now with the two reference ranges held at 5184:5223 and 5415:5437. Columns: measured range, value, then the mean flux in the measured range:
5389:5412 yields 0.03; 25.2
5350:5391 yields -0.08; 26.4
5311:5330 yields -0.07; 23.7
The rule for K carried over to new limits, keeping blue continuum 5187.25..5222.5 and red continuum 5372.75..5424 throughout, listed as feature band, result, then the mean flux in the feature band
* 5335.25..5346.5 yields 0.4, 22.9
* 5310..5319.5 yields -1.2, 25.4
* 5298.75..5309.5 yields 0.5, 21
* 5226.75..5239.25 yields -1.9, 21.4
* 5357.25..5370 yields -0.7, 26.3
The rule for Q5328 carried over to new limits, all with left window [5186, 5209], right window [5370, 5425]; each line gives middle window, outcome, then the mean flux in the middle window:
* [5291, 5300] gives -0.64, 22.7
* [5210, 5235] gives -3.62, 19.9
